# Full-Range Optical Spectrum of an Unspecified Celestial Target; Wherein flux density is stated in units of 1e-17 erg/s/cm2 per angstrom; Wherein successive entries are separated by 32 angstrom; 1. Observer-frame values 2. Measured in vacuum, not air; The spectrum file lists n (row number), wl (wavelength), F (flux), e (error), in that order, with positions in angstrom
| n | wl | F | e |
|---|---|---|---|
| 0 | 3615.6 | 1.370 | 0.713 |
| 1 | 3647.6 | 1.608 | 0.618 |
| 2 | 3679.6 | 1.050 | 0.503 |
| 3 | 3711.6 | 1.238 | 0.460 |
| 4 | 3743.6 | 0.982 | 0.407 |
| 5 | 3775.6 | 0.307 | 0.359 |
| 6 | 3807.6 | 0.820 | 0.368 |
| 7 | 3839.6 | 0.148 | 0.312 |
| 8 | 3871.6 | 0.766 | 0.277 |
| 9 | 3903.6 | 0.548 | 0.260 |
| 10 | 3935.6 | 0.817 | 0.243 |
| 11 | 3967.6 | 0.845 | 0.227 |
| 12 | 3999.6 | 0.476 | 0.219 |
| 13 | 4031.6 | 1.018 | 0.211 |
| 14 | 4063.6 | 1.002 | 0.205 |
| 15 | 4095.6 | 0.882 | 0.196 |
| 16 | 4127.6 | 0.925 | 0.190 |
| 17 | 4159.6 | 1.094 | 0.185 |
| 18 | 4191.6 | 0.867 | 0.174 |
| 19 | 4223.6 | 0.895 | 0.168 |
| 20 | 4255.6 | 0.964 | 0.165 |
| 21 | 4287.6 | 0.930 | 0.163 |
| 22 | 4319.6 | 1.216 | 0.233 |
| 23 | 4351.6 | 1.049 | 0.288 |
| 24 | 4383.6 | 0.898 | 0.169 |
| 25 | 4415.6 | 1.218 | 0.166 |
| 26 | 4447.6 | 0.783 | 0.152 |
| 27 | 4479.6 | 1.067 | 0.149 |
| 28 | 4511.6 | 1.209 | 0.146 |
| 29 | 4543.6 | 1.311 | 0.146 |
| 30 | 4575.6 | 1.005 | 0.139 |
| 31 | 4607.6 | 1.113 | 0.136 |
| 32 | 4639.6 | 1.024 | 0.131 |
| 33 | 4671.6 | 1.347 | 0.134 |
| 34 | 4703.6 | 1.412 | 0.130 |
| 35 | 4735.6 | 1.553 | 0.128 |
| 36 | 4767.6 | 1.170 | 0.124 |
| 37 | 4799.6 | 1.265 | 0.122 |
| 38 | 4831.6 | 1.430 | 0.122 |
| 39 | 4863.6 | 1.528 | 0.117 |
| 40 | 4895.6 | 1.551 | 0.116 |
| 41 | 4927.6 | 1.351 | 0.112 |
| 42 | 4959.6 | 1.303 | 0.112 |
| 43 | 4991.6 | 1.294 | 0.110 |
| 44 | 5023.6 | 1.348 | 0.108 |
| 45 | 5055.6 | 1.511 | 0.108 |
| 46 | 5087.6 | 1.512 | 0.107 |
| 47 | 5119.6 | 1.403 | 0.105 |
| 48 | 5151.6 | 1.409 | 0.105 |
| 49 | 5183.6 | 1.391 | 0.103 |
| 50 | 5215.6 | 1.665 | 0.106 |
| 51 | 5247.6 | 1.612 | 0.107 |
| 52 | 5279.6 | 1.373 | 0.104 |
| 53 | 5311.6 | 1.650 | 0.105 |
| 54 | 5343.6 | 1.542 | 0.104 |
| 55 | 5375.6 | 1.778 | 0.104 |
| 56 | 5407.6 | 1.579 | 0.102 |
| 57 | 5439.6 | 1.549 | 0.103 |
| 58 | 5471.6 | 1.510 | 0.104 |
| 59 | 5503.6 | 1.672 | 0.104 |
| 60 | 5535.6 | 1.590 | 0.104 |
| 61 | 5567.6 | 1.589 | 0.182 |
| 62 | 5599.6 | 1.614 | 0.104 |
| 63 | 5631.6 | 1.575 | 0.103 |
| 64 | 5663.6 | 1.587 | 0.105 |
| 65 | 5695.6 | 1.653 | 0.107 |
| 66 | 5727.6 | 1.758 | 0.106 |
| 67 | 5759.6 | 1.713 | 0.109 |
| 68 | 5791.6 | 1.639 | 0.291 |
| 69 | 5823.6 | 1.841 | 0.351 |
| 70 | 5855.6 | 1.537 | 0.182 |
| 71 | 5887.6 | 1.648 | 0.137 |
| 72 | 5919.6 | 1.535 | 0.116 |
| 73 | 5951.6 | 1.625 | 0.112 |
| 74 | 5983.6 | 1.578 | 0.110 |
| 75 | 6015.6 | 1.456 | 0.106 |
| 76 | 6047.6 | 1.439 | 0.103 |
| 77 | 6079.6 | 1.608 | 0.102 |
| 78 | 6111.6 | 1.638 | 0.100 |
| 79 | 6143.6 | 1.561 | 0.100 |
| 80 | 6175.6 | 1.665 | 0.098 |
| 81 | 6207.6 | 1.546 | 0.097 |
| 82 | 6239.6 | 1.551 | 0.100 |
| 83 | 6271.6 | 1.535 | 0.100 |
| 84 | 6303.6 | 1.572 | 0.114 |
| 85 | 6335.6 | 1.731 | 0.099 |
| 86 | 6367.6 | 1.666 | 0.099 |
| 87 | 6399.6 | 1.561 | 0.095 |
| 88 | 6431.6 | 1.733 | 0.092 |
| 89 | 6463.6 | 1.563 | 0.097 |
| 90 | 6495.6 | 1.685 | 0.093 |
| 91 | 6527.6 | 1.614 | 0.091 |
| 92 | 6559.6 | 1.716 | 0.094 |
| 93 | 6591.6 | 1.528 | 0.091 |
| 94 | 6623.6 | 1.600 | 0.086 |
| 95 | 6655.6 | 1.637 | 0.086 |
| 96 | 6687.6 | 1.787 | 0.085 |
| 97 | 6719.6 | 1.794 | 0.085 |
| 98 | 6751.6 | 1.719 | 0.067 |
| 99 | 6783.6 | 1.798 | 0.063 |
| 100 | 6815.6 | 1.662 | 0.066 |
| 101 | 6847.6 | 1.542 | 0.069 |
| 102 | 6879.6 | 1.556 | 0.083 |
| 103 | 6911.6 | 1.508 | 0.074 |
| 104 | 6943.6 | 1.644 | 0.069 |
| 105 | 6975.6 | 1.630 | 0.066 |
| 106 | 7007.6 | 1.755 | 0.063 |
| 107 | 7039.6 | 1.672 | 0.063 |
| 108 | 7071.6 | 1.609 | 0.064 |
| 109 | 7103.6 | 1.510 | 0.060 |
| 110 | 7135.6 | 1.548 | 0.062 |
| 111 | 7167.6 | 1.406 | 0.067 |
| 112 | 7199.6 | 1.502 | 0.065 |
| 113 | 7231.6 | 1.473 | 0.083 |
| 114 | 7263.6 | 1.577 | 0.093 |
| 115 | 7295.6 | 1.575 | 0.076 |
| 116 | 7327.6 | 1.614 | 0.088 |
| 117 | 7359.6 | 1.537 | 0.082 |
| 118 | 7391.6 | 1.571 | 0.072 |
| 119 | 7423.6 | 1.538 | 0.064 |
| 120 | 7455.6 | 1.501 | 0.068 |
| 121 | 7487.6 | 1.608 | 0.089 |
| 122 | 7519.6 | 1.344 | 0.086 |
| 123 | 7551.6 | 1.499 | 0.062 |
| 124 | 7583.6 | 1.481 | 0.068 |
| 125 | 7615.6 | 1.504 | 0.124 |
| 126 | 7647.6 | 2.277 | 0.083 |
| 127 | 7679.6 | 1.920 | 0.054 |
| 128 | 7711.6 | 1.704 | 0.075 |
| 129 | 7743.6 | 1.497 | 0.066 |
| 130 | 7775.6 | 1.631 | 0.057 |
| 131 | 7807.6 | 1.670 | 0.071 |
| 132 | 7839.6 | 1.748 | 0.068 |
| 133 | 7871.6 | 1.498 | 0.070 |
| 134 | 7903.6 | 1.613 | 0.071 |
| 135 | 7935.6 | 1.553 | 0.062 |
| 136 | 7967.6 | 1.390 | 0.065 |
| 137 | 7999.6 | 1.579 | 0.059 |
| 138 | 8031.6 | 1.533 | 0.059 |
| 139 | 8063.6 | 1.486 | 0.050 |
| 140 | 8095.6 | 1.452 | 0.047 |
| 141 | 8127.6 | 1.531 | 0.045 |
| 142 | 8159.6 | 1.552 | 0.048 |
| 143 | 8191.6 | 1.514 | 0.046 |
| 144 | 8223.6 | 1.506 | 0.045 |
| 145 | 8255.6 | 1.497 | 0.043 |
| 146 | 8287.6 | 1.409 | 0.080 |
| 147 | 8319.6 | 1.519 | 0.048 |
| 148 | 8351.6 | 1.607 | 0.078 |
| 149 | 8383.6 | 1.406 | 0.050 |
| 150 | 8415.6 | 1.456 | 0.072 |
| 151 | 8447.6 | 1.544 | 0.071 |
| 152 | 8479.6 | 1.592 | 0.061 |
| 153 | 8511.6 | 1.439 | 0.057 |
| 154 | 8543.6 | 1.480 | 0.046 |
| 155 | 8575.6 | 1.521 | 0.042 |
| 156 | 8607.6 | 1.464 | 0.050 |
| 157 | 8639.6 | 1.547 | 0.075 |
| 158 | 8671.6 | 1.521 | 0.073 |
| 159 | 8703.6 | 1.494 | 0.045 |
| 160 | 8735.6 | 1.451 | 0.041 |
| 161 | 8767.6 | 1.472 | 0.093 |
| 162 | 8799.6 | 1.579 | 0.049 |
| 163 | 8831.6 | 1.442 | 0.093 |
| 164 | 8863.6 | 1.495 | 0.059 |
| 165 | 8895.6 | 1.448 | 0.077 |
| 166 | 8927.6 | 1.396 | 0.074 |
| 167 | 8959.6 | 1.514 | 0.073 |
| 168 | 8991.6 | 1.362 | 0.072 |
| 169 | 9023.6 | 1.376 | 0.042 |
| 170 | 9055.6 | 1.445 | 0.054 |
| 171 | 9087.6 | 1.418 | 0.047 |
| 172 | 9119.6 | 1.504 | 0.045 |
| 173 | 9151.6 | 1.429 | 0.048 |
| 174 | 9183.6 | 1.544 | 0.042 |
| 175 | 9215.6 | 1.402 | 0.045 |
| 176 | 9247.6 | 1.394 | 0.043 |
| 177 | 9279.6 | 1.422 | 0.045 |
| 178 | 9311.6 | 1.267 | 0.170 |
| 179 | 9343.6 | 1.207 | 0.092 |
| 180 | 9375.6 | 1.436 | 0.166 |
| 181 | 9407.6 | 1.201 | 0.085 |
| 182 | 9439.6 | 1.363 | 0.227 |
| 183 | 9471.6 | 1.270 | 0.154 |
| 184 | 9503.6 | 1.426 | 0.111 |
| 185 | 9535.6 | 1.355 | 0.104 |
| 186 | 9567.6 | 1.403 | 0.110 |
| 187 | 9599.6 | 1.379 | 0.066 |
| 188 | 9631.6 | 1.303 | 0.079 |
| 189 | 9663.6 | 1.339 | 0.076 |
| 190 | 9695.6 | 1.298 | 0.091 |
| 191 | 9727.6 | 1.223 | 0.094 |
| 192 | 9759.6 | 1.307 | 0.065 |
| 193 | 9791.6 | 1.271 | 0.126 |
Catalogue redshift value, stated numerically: 0.164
